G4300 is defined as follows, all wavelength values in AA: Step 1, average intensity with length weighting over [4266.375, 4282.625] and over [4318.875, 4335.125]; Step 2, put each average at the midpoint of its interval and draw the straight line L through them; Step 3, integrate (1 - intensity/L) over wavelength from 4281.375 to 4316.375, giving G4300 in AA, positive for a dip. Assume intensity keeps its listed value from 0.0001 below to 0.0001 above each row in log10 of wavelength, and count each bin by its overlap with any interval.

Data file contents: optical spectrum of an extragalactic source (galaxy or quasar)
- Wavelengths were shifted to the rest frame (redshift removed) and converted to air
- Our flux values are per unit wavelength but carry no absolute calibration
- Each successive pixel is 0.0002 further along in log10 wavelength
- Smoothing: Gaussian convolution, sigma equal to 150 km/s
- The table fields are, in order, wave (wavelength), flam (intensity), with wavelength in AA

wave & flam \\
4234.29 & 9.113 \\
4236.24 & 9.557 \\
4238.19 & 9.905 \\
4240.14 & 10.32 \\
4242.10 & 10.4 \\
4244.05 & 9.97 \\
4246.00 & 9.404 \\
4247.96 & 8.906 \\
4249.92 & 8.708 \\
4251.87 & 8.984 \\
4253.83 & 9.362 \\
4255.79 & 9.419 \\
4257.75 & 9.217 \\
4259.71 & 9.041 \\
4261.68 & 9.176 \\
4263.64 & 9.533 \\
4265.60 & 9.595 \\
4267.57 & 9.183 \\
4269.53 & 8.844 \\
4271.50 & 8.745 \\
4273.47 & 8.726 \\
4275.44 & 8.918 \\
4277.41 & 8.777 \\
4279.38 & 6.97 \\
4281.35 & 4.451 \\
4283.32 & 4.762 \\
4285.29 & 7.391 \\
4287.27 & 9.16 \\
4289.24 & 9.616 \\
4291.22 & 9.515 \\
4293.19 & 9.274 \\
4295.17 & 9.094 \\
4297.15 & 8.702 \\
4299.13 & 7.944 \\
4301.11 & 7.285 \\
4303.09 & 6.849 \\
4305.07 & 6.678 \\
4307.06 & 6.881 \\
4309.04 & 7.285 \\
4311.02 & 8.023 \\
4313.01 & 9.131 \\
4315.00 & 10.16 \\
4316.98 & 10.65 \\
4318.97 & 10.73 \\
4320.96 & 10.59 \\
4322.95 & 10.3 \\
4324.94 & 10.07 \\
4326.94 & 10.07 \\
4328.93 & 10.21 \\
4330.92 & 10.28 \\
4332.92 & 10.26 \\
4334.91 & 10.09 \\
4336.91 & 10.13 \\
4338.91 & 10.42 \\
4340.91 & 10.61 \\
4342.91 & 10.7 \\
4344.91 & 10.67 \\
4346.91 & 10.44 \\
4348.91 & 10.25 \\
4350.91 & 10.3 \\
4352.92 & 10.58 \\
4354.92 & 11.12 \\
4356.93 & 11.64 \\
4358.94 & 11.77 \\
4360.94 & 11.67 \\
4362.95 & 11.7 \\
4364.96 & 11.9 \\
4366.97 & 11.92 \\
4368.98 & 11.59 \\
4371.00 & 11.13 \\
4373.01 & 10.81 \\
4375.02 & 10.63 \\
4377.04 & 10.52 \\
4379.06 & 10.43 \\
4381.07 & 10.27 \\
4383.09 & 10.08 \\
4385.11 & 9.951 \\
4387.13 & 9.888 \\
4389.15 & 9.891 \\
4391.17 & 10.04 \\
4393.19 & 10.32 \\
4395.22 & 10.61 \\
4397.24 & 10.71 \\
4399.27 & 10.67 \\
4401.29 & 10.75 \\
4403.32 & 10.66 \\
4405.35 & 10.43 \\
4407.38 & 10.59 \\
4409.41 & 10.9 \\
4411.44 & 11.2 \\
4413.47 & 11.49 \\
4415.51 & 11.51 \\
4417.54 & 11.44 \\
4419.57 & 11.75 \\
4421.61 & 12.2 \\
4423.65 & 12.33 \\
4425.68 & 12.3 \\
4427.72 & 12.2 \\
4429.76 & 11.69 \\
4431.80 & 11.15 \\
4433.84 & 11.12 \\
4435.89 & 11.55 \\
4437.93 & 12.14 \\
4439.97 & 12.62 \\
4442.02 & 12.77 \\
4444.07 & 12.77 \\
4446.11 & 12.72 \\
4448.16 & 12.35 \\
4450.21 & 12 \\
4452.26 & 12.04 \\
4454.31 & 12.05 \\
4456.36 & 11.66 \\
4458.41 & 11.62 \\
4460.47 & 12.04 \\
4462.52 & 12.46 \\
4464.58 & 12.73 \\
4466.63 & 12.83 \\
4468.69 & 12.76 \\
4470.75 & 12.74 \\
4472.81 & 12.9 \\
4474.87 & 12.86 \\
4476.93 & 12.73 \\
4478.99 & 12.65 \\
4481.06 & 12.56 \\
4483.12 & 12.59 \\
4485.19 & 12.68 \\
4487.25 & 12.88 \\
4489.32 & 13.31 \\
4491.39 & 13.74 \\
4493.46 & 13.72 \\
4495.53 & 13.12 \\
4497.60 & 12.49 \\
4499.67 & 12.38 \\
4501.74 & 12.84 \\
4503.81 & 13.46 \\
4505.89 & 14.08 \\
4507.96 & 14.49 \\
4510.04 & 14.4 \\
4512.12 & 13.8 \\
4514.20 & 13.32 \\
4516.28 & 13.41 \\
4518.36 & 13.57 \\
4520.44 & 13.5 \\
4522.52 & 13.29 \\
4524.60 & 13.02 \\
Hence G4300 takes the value 4.0 AA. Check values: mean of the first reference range 8.03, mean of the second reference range 10.3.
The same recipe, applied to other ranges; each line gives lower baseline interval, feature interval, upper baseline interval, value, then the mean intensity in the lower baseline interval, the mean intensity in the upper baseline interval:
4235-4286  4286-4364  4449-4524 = 1.82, 8.79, 12.9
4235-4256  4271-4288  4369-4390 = 3.96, 9.54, 10.4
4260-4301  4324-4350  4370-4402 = -2.31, 8.4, 10.4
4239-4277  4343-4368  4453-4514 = -0.67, 9.28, 12.9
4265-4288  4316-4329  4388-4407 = -2.20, 7.92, 10.5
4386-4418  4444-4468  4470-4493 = -0.15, 10.7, 12.9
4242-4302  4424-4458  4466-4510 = 0.11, 8.66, 13.1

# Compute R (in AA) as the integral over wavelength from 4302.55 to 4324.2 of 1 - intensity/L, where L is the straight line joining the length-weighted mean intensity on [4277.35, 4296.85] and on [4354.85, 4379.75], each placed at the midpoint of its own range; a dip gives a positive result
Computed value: 0.4 AA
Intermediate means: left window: 7.89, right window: 11.3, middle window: 8.9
